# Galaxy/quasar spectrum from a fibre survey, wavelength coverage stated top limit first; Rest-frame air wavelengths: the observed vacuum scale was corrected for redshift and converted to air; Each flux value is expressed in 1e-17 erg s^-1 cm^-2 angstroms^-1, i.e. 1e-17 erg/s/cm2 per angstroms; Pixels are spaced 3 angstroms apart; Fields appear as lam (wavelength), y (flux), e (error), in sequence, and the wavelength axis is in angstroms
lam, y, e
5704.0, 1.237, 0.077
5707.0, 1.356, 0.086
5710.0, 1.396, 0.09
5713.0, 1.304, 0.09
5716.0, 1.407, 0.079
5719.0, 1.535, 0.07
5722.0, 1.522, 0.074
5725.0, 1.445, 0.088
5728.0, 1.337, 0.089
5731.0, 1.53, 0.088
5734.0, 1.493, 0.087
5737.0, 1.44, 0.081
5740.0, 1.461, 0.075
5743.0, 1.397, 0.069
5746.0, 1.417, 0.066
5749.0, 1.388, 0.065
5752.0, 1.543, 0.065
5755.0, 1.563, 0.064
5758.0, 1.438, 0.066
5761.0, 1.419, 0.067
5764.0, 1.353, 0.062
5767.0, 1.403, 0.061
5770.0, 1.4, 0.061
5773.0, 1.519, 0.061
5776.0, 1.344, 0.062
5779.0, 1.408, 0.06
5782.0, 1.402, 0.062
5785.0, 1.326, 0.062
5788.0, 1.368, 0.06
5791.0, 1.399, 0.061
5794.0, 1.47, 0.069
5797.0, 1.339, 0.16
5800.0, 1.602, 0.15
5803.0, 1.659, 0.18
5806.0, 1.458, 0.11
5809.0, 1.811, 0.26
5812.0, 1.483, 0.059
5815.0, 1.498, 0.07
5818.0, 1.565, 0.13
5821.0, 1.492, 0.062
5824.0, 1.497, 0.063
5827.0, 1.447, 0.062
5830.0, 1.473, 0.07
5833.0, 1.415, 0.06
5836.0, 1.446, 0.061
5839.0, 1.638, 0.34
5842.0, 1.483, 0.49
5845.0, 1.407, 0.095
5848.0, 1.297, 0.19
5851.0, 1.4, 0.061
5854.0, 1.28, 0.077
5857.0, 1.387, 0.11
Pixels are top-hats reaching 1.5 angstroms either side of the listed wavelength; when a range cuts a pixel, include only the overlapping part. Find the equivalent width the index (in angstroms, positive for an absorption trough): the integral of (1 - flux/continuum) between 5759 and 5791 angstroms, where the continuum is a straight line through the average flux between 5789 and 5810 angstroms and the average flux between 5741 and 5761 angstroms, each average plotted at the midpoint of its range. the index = 2.0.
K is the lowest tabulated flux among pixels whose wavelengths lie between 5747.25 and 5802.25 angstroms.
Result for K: 1.326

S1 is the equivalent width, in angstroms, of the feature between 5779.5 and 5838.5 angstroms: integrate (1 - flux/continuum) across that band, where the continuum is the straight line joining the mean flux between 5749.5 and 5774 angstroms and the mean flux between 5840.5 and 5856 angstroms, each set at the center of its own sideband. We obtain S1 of -3.1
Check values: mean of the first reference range 1.45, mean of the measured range 1.48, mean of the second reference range 1.37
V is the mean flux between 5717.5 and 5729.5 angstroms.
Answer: 1.46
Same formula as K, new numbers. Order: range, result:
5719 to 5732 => 1.337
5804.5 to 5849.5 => 1.297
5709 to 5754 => 1.304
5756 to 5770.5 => 1.353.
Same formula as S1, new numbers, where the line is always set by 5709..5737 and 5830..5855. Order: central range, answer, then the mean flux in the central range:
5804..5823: -1.6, 1.55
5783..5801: 0.3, 1.41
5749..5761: -0.4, 1.49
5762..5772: 0.3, 1.39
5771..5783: 0.1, 1.42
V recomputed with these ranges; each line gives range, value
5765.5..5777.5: 1.42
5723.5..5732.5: 1.44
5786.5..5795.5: 1.41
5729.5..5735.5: 1.51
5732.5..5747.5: 1.44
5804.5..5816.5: 1.56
